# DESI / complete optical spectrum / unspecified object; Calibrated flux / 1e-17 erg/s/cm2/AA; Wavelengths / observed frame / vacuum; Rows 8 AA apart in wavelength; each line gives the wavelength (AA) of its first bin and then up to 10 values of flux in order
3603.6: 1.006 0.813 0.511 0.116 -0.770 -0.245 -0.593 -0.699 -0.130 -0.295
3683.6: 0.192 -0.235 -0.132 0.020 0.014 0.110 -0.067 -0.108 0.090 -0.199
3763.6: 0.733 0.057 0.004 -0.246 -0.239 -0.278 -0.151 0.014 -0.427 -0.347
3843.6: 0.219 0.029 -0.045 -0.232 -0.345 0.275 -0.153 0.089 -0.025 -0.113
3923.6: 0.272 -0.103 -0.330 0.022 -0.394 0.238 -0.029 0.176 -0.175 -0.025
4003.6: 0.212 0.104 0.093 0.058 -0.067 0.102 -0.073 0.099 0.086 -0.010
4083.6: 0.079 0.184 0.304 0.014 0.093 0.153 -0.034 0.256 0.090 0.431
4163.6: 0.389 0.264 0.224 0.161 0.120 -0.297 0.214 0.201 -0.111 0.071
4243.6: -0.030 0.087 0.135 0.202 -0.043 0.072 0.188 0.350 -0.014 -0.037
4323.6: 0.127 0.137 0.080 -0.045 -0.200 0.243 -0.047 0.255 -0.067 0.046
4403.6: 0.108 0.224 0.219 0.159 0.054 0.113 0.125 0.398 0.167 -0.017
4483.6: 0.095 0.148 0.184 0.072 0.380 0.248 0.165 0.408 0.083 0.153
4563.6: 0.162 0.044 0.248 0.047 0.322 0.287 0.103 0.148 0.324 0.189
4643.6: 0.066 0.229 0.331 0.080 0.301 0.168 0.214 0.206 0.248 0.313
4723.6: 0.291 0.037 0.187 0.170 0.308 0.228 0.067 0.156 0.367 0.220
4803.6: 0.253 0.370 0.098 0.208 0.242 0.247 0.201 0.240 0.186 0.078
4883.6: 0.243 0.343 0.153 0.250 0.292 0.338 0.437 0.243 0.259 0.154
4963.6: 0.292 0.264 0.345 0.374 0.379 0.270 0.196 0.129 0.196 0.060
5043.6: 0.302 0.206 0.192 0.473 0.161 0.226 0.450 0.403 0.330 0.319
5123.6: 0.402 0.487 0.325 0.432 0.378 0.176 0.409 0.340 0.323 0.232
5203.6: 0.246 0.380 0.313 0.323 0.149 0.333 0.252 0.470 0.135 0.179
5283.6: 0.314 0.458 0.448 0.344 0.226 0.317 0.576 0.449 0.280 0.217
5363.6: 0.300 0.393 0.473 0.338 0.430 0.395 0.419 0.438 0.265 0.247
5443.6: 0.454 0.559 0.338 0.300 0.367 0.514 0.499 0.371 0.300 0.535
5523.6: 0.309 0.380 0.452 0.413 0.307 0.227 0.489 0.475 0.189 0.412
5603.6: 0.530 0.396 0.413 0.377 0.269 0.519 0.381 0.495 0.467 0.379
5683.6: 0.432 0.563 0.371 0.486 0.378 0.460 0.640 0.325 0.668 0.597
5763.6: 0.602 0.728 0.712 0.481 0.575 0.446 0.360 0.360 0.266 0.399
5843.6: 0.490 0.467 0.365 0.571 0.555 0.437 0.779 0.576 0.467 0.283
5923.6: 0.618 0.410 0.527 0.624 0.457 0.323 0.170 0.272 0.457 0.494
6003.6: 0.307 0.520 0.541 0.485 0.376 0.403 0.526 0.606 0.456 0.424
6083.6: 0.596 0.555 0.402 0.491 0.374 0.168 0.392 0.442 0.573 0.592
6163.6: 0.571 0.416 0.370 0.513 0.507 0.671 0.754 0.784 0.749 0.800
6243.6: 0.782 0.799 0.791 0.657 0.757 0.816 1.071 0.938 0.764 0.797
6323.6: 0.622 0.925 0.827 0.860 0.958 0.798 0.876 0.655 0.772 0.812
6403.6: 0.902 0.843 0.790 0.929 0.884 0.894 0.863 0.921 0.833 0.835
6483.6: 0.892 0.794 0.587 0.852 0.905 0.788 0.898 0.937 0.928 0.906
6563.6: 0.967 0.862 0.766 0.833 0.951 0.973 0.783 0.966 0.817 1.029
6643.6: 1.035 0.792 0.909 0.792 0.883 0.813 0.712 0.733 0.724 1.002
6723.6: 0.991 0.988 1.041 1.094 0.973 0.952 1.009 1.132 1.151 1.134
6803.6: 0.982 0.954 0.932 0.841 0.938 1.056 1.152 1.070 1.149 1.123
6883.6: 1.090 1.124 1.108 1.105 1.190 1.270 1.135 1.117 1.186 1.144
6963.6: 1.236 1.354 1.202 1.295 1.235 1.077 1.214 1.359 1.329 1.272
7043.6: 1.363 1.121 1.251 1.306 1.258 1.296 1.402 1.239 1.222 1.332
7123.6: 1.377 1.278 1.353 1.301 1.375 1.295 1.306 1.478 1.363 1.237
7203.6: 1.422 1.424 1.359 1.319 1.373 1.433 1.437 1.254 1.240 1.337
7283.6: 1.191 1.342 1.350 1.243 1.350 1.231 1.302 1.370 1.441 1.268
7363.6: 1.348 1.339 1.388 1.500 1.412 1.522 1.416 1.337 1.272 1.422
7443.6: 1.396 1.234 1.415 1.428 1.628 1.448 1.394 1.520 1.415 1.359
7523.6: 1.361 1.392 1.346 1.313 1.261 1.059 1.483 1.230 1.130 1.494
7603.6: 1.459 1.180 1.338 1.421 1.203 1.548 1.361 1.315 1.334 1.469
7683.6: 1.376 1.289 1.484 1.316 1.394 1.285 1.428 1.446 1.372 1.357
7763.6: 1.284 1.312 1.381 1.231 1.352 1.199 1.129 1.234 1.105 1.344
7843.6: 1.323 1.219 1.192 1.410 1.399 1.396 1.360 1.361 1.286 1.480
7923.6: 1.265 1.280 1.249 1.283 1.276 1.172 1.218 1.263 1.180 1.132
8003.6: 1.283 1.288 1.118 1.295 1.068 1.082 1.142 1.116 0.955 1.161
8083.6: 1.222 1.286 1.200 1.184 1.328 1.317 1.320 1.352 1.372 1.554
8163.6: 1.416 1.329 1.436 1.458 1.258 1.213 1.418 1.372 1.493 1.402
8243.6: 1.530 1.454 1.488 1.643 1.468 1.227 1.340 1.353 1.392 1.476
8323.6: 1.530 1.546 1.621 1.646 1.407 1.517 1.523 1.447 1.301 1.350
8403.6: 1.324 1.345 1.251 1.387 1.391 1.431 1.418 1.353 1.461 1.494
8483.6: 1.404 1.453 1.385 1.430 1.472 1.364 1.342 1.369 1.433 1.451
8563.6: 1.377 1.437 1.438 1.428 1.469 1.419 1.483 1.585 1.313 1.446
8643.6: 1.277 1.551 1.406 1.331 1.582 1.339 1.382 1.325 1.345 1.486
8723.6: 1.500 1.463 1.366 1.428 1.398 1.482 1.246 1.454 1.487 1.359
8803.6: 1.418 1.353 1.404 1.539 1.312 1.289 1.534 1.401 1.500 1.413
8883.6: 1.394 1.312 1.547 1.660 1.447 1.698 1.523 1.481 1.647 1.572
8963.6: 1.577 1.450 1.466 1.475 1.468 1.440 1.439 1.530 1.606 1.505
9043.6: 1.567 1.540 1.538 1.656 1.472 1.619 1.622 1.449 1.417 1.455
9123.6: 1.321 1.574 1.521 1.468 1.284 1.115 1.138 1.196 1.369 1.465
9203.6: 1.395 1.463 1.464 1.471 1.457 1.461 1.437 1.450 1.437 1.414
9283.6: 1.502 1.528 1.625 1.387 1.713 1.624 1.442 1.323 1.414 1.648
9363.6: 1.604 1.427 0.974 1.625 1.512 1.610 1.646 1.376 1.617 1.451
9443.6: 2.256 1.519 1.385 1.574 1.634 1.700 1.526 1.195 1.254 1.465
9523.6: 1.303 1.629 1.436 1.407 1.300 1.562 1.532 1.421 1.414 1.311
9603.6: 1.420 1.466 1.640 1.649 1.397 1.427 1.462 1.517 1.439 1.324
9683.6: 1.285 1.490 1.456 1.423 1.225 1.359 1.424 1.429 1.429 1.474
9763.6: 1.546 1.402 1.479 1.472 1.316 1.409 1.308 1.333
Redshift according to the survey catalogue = 0.556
